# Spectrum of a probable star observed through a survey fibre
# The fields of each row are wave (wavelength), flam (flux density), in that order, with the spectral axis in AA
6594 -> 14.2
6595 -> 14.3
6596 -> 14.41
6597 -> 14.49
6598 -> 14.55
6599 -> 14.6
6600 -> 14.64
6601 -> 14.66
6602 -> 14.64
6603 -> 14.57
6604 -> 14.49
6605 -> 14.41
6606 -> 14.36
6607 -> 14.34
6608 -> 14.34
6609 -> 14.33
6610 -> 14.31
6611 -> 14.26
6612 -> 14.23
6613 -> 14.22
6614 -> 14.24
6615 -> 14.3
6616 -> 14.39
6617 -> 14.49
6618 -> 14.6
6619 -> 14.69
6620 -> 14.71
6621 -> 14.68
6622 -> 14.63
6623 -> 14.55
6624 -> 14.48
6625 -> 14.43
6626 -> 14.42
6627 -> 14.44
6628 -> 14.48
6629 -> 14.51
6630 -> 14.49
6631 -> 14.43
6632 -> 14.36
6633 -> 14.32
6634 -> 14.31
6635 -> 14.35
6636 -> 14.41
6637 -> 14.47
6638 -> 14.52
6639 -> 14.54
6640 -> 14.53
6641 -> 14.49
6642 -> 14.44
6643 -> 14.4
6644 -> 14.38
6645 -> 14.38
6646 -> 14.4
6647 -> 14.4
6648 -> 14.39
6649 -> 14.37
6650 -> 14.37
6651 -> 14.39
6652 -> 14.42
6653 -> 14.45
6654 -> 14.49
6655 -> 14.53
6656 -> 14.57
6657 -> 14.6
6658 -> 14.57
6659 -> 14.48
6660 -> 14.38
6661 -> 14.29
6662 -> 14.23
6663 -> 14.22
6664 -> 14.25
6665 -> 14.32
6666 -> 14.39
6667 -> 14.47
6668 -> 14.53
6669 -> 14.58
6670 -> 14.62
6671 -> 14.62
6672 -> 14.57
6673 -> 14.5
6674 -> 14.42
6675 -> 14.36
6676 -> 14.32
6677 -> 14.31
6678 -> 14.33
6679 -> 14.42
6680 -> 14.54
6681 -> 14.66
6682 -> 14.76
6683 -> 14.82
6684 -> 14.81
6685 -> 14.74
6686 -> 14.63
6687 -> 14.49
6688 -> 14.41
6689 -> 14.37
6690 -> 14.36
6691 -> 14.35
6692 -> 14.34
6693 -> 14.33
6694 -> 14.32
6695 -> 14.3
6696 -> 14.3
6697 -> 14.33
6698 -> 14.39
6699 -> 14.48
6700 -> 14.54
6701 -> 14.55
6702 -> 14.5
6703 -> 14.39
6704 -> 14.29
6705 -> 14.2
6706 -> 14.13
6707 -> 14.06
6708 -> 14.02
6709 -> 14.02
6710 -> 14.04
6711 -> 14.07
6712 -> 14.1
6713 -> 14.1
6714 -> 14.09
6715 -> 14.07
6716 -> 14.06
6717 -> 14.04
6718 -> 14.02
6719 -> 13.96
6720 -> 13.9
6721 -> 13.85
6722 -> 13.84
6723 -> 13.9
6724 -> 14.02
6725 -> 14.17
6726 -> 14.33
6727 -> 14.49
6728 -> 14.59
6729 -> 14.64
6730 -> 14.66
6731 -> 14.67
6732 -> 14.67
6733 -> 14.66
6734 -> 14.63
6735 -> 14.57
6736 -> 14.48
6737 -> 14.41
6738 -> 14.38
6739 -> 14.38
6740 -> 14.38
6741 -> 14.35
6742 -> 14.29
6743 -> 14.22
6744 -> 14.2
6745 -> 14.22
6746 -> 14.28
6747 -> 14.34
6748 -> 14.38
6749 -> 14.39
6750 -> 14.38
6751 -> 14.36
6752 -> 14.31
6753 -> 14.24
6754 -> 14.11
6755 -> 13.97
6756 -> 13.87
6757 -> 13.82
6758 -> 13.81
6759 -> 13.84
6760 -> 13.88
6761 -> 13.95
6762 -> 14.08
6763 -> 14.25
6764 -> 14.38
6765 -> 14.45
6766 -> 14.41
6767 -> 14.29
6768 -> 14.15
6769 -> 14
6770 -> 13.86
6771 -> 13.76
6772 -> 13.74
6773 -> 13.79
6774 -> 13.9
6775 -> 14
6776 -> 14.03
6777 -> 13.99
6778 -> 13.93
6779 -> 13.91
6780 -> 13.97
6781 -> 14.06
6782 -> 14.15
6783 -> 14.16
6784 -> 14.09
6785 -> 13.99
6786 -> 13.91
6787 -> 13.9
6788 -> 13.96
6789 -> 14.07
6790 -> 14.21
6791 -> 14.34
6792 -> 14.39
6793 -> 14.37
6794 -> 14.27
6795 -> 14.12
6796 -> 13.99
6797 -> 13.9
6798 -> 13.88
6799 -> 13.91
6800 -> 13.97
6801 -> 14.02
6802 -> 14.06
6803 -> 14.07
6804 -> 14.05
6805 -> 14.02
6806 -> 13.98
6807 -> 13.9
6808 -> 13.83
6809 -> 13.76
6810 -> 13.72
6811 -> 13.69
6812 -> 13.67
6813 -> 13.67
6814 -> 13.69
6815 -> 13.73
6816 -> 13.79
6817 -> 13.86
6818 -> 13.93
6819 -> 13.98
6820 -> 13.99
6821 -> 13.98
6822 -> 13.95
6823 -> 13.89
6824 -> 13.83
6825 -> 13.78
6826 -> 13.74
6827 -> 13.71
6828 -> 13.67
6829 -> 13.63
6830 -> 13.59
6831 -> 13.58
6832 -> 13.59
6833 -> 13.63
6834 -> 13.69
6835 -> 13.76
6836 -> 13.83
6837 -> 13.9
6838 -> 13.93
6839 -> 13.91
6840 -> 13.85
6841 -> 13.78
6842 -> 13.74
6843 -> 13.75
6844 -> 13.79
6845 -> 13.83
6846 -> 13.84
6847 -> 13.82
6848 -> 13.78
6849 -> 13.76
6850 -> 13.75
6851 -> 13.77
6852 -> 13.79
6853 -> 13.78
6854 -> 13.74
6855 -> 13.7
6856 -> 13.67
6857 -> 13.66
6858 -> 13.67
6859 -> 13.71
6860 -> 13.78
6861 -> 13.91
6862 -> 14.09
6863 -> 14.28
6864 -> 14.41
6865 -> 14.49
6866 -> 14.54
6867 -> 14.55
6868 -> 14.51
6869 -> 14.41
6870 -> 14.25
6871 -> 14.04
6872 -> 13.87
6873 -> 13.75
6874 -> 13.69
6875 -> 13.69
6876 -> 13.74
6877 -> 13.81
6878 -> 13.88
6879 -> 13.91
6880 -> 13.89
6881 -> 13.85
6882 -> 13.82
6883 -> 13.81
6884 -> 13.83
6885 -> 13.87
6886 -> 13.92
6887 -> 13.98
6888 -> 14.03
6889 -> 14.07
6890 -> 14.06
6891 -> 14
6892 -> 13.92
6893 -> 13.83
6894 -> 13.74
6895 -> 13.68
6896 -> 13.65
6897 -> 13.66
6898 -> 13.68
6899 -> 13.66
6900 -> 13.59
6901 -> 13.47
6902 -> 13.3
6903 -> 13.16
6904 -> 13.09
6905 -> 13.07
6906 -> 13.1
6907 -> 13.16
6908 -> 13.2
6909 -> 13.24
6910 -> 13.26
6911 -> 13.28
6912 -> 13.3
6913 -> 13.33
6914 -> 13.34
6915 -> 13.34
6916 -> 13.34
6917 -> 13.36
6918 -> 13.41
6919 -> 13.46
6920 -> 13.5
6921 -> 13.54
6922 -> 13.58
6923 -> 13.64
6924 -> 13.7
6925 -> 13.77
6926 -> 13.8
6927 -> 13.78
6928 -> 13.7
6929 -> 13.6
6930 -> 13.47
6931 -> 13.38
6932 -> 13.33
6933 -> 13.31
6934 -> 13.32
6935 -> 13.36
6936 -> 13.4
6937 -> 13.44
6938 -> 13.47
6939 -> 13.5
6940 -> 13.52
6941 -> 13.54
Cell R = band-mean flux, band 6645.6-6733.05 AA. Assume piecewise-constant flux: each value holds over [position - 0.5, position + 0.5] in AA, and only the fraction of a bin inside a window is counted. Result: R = 14.4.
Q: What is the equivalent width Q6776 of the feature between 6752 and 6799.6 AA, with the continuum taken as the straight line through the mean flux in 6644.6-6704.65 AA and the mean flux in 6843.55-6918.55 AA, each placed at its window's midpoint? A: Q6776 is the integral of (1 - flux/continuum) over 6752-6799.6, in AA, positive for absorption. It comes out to 0.2 AA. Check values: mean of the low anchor 14.4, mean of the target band 14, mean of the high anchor 13.7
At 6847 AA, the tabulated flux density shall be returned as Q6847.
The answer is 13.82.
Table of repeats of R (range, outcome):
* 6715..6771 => 14.2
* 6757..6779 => 14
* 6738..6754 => 14.3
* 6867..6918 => 13.7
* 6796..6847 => 13.8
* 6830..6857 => 13.8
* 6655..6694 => 14.5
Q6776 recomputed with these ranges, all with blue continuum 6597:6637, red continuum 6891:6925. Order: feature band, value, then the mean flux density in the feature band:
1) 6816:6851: -0.22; 13.8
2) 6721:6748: -0.61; 14.4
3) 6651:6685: -0.49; 14.5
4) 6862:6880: -0.69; 14.1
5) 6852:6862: -0.09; 13.8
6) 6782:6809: -0.41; 14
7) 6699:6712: -0.08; 14.2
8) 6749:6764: -0.12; 14.1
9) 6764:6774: -0.09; 14.1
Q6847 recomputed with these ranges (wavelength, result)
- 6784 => 14.09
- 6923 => 13.64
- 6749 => 14.39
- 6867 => 14.55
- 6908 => 13.2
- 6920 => 13.5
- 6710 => 14.04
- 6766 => 14.41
